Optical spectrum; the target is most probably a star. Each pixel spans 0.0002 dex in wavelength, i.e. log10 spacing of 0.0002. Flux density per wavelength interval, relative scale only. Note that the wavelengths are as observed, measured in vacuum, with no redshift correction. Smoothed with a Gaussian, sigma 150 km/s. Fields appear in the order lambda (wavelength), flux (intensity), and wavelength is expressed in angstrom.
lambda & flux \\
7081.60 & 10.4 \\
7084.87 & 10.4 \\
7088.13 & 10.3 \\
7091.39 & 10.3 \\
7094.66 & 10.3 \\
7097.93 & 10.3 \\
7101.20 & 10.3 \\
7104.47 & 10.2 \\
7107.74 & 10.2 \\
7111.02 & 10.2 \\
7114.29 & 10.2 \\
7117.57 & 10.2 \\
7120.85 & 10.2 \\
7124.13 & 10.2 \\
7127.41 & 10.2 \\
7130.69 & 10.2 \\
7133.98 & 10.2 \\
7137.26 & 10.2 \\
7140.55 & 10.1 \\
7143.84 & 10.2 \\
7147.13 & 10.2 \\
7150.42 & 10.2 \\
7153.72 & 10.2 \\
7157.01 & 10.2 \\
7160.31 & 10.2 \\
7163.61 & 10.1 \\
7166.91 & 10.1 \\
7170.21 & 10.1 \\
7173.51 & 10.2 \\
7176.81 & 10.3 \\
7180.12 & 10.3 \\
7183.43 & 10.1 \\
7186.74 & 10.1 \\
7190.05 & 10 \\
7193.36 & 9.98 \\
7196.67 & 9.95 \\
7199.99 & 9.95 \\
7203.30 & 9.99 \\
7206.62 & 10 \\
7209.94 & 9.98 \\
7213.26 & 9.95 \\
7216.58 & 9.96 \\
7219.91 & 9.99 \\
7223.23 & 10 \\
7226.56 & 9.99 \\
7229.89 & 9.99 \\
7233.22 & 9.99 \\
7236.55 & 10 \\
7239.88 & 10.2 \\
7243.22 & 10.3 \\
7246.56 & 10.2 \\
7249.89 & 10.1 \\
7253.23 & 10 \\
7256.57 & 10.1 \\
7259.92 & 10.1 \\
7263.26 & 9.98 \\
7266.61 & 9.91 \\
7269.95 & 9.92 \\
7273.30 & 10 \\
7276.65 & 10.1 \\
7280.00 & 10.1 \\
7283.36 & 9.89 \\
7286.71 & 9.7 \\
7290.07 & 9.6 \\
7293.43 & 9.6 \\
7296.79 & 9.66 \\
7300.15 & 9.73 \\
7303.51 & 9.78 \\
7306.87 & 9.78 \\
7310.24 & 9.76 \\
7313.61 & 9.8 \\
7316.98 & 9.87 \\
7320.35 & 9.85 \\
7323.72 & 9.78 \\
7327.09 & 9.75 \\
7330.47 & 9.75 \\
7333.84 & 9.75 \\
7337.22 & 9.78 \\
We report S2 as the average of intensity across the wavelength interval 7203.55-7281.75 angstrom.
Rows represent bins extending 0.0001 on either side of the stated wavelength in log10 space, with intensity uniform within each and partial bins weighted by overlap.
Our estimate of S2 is 10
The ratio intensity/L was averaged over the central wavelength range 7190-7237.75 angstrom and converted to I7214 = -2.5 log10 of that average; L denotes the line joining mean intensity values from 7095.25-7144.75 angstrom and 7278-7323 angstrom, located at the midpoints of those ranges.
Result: 0.000 mag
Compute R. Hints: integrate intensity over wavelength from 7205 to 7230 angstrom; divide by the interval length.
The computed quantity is 9.98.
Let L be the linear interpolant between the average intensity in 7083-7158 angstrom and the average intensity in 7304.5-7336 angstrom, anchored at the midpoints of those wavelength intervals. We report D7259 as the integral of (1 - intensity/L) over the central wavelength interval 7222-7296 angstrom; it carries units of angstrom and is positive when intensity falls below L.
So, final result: -0.5 angstrom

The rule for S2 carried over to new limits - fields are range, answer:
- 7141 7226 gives 10.1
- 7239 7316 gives 9.92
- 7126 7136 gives 10.2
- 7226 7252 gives 10.1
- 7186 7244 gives 10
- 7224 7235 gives 9.99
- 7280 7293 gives 9.76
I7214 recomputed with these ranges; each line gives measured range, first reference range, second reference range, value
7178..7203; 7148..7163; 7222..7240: 0.006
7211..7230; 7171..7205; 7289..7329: 0.002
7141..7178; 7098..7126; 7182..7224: -0.008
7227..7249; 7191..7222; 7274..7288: -0.015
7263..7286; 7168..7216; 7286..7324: -0.016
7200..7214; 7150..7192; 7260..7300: 0.009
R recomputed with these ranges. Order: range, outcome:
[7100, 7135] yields 10.2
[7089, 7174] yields 10.2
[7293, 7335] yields 9.76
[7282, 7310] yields 9.72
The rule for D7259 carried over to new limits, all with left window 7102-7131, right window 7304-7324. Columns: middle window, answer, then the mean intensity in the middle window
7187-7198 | 0.1 angstrom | 10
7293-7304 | 0.2 angstrom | 9.7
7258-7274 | -0.1 angstrom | 9.98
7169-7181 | -0.2 angstrom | 10.2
